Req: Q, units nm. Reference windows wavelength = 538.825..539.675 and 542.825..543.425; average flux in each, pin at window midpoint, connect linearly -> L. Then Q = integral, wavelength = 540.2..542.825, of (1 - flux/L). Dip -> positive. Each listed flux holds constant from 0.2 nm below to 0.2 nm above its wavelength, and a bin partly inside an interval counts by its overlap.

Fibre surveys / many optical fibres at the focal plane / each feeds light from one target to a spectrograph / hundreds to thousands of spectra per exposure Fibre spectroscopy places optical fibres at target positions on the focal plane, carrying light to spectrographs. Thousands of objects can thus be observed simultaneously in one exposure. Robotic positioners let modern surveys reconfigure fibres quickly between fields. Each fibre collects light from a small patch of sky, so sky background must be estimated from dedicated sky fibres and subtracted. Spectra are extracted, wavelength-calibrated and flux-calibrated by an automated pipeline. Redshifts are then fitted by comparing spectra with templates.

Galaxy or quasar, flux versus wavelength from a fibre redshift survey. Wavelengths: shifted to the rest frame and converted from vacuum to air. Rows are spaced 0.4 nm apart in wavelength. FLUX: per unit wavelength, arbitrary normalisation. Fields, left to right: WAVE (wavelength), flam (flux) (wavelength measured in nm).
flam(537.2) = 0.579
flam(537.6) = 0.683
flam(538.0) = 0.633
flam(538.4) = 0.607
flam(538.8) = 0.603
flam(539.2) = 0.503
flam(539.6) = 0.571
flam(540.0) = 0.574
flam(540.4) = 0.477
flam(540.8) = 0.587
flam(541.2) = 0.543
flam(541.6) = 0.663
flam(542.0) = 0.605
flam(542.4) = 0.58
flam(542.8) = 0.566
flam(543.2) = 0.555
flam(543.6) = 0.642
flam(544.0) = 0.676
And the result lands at -0.09 nm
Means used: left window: 0.546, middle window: 0.575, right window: 0.562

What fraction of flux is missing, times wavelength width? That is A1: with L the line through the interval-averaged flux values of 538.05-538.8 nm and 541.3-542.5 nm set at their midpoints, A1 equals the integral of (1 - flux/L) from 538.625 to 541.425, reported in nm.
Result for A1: 0.28 nm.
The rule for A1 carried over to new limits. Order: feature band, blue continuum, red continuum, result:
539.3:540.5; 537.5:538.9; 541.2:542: 0.16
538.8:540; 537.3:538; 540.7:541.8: 0.14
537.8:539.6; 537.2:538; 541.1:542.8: 0.14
